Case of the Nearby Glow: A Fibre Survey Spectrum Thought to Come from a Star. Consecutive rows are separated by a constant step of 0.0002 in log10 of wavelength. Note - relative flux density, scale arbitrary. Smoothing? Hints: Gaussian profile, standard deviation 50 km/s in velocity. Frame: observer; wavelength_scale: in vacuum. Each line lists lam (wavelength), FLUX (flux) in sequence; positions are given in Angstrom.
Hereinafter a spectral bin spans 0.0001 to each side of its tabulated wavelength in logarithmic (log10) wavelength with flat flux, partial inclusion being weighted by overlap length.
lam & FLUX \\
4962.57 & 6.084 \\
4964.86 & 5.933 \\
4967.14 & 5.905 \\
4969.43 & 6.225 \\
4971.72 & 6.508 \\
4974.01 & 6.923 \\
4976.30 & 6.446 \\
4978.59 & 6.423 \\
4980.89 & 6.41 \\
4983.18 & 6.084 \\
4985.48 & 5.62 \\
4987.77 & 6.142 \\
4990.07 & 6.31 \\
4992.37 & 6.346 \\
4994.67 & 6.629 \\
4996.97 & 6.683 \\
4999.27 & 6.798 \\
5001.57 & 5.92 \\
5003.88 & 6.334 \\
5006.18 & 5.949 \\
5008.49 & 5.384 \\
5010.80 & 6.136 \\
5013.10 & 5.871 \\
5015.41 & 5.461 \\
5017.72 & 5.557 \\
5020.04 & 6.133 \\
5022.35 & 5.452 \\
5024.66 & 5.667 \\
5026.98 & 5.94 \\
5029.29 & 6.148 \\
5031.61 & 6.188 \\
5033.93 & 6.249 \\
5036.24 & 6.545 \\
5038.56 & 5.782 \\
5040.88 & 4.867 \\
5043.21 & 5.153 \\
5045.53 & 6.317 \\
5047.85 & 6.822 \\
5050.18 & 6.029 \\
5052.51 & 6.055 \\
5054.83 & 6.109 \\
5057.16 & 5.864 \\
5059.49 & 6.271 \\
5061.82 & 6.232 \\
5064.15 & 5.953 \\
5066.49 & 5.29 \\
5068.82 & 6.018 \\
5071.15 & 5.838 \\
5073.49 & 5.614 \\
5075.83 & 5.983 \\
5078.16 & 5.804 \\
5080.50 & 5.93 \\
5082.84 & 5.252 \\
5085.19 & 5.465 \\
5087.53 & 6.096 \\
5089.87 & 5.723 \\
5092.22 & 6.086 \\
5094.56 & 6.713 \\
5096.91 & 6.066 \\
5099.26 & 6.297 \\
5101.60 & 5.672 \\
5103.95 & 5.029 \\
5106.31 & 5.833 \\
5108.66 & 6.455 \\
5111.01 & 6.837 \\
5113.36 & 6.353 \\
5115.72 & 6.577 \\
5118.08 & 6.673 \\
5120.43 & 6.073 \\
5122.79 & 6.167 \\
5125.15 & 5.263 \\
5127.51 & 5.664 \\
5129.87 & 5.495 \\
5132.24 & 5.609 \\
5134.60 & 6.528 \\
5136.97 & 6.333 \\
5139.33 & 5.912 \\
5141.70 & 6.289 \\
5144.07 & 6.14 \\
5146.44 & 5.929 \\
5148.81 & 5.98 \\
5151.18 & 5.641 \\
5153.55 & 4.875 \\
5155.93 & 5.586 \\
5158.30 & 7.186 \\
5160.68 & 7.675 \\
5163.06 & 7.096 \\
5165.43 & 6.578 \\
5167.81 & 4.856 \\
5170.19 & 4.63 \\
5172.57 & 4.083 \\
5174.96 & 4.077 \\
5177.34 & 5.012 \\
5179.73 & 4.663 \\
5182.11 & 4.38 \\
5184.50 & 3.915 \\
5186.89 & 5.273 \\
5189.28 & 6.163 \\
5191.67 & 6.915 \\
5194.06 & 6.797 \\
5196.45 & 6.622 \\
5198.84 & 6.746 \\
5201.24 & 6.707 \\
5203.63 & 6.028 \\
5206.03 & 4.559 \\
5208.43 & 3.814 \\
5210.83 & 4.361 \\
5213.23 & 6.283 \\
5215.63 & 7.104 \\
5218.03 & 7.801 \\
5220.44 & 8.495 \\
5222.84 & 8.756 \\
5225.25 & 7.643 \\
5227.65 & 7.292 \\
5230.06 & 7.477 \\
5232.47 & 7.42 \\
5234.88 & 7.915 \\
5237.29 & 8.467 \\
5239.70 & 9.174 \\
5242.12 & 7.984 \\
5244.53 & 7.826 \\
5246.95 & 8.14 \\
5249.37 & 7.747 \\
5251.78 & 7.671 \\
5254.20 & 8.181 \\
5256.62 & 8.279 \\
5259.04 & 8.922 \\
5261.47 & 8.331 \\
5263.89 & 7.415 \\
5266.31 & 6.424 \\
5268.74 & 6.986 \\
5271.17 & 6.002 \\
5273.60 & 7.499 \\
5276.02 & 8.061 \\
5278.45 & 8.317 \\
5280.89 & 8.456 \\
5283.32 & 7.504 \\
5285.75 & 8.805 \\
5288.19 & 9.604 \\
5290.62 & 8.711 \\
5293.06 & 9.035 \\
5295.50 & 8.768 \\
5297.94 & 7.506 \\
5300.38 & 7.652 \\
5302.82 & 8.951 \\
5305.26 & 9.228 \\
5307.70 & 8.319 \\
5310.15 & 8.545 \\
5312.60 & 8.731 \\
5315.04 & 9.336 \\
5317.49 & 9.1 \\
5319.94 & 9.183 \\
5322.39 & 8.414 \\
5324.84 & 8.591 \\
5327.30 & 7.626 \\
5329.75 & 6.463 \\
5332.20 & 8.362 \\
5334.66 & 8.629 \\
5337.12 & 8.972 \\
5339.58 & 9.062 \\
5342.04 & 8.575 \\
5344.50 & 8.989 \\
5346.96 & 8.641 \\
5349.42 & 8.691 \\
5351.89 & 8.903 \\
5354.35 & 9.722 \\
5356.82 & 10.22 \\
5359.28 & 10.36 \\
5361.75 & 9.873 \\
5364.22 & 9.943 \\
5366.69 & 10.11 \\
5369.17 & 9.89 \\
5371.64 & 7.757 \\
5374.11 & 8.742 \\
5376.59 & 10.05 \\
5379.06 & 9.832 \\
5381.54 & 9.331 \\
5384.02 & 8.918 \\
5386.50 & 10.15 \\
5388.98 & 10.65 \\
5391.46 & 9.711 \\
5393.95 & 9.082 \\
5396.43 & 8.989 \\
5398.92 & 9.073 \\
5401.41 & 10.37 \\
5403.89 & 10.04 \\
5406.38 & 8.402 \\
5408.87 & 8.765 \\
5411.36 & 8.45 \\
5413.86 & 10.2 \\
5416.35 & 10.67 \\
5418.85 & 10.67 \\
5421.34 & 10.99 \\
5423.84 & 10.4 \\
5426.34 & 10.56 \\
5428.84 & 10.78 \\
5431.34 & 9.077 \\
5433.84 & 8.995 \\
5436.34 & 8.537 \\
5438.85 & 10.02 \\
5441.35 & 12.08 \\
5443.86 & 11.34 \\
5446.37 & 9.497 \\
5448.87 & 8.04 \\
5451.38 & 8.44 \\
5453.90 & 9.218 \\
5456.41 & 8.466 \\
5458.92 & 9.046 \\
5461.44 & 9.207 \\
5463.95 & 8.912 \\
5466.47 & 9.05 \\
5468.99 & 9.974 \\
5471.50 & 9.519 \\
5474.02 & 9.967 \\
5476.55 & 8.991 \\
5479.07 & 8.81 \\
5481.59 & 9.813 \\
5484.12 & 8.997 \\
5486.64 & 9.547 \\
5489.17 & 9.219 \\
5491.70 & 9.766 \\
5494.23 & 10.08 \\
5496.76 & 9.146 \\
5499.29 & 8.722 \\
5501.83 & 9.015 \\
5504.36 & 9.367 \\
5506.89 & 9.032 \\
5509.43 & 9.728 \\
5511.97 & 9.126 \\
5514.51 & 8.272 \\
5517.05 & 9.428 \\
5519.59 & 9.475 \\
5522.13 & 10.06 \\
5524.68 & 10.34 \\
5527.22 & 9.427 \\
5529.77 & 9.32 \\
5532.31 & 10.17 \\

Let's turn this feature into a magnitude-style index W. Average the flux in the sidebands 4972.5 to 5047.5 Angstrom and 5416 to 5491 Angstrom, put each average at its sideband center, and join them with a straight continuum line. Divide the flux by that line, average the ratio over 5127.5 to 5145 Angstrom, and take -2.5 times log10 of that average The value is 0.18 mag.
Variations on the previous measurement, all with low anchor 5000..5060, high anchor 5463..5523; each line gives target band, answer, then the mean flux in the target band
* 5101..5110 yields 0.127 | 5.77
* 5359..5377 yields -0.135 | 9.53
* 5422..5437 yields -0.111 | 9.82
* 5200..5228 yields 0.117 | 6.55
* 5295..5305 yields -0.049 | 8.28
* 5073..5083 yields 0.092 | 5.77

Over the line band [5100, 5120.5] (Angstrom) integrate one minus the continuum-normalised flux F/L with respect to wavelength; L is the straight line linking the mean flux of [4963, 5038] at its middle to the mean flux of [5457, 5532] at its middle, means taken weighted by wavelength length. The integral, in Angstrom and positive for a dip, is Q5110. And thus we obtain 2.0 Angstrom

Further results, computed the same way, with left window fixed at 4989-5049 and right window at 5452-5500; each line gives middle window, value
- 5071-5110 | 3.9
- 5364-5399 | -3.6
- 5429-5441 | -0.7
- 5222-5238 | -0.6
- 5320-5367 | -3.4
